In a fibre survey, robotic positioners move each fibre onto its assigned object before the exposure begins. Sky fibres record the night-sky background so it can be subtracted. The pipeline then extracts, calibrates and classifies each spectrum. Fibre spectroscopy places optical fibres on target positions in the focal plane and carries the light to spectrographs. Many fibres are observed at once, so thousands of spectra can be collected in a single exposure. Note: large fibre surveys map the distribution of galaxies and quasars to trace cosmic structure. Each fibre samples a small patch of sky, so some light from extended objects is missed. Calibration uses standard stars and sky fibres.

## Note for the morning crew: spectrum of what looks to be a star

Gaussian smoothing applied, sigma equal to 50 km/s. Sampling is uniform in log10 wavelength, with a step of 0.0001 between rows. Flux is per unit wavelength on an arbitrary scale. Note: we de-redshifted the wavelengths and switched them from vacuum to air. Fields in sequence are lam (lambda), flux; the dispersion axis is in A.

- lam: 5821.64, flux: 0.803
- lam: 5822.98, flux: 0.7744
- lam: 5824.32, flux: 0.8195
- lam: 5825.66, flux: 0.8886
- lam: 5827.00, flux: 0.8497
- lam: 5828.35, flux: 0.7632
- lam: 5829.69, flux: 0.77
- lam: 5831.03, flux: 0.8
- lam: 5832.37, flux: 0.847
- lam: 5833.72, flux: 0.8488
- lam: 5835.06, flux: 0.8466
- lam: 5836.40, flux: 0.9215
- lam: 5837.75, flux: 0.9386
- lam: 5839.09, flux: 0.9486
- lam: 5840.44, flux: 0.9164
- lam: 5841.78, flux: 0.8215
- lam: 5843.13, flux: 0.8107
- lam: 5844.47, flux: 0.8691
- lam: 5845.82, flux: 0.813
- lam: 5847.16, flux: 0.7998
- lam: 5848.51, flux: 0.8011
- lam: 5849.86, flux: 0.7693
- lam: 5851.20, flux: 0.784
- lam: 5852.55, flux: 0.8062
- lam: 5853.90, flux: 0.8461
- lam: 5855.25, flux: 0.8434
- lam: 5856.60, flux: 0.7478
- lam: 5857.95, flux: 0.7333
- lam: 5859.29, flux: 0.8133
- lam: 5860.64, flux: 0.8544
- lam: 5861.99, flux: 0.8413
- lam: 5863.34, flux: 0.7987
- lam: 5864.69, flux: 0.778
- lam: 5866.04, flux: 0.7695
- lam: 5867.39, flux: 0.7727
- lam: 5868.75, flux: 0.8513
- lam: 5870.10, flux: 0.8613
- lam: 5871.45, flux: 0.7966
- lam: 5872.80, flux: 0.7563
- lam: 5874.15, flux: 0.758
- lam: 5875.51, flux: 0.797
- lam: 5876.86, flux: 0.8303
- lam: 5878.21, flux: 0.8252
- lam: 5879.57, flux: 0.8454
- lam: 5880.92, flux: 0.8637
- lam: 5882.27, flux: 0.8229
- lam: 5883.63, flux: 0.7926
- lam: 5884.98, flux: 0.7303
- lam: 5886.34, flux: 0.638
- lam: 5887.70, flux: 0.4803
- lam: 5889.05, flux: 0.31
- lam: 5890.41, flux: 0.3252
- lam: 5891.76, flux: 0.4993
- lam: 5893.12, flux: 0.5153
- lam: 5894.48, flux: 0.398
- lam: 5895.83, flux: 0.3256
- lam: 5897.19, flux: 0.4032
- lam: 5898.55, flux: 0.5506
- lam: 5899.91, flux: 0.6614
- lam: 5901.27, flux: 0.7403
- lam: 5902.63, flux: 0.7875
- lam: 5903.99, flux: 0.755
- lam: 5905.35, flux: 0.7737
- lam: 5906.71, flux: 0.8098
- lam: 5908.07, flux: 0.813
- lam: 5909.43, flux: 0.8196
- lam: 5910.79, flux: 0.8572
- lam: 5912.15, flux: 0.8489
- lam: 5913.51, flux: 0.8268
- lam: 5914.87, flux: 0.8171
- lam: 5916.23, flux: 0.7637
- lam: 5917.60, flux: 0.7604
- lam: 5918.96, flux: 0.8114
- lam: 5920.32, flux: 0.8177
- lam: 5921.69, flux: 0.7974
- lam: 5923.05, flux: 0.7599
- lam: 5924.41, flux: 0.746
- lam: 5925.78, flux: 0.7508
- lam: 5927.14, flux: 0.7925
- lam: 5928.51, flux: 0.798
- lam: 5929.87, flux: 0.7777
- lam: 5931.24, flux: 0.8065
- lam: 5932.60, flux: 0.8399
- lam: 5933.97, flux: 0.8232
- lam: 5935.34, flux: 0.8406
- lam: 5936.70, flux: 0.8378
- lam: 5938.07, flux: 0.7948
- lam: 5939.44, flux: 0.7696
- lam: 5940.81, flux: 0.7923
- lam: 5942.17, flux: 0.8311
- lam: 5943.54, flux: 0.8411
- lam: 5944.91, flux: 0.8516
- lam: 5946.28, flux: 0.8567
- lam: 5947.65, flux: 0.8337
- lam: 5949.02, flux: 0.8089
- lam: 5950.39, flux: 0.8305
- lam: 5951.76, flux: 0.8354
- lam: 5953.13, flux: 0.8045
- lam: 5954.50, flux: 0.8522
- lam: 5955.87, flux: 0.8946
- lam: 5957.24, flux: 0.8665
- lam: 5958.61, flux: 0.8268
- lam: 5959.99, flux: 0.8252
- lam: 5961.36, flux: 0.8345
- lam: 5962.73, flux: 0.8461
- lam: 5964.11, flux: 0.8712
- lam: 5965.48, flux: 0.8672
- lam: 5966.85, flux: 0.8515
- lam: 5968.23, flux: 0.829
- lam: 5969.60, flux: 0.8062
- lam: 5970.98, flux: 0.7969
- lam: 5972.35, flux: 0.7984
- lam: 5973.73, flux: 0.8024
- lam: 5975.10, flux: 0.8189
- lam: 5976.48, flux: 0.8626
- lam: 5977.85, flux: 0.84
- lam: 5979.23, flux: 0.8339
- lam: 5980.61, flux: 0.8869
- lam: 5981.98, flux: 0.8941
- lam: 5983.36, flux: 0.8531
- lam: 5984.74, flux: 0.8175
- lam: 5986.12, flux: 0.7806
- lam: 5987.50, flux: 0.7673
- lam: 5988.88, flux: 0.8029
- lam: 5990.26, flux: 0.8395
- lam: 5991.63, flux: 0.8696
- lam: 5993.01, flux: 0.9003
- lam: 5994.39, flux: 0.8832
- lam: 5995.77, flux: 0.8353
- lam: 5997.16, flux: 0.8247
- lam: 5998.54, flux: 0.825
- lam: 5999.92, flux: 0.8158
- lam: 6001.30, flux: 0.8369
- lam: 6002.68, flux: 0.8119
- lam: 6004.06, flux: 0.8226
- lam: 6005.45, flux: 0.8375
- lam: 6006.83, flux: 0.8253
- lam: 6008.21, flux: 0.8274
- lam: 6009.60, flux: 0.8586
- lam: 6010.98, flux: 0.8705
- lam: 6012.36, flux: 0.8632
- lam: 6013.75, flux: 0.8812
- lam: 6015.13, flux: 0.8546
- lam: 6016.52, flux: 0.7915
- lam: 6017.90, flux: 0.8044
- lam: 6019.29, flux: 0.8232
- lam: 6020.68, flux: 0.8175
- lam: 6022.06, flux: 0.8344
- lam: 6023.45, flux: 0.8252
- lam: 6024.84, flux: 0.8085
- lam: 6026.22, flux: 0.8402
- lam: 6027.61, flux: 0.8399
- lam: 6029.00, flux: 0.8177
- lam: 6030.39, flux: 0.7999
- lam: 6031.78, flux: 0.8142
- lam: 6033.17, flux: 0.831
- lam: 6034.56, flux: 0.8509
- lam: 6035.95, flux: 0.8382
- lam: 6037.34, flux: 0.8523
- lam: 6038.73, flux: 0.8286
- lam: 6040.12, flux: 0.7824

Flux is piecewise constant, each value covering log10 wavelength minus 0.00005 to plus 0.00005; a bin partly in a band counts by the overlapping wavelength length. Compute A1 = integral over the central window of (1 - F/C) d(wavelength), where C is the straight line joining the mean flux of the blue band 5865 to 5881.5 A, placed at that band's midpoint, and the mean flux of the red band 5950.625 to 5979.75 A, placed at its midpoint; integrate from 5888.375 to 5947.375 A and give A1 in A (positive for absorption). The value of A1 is 6.8 A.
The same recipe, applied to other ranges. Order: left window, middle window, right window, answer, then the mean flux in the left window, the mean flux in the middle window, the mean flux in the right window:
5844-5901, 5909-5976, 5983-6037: -3.9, 0.715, 0.819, 0.832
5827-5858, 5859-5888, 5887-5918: -2.1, 0.83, 0.789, 0.644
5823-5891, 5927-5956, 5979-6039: -0.3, 0.791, 0.823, 0.835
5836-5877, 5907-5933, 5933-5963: 0.9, 0.82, 0.8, 0.832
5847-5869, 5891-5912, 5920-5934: 3.8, 0.799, 0.651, 0.79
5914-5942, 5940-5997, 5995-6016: -1.3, 0.796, 0.837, 0.839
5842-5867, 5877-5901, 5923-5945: 6.2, 0.804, 0.595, 0.803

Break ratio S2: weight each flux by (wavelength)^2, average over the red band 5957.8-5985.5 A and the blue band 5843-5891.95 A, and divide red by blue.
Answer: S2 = 1.14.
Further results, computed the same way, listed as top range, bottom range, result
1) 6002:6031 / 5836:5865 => 1.06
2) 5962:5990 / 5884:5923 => 1.27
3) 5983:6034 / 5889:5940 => 1.19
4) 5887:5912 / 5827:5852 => 0.74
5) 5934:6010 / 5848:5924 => 1.17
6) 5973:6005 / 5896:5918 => 1.16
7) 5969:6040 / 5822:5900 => 1.16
